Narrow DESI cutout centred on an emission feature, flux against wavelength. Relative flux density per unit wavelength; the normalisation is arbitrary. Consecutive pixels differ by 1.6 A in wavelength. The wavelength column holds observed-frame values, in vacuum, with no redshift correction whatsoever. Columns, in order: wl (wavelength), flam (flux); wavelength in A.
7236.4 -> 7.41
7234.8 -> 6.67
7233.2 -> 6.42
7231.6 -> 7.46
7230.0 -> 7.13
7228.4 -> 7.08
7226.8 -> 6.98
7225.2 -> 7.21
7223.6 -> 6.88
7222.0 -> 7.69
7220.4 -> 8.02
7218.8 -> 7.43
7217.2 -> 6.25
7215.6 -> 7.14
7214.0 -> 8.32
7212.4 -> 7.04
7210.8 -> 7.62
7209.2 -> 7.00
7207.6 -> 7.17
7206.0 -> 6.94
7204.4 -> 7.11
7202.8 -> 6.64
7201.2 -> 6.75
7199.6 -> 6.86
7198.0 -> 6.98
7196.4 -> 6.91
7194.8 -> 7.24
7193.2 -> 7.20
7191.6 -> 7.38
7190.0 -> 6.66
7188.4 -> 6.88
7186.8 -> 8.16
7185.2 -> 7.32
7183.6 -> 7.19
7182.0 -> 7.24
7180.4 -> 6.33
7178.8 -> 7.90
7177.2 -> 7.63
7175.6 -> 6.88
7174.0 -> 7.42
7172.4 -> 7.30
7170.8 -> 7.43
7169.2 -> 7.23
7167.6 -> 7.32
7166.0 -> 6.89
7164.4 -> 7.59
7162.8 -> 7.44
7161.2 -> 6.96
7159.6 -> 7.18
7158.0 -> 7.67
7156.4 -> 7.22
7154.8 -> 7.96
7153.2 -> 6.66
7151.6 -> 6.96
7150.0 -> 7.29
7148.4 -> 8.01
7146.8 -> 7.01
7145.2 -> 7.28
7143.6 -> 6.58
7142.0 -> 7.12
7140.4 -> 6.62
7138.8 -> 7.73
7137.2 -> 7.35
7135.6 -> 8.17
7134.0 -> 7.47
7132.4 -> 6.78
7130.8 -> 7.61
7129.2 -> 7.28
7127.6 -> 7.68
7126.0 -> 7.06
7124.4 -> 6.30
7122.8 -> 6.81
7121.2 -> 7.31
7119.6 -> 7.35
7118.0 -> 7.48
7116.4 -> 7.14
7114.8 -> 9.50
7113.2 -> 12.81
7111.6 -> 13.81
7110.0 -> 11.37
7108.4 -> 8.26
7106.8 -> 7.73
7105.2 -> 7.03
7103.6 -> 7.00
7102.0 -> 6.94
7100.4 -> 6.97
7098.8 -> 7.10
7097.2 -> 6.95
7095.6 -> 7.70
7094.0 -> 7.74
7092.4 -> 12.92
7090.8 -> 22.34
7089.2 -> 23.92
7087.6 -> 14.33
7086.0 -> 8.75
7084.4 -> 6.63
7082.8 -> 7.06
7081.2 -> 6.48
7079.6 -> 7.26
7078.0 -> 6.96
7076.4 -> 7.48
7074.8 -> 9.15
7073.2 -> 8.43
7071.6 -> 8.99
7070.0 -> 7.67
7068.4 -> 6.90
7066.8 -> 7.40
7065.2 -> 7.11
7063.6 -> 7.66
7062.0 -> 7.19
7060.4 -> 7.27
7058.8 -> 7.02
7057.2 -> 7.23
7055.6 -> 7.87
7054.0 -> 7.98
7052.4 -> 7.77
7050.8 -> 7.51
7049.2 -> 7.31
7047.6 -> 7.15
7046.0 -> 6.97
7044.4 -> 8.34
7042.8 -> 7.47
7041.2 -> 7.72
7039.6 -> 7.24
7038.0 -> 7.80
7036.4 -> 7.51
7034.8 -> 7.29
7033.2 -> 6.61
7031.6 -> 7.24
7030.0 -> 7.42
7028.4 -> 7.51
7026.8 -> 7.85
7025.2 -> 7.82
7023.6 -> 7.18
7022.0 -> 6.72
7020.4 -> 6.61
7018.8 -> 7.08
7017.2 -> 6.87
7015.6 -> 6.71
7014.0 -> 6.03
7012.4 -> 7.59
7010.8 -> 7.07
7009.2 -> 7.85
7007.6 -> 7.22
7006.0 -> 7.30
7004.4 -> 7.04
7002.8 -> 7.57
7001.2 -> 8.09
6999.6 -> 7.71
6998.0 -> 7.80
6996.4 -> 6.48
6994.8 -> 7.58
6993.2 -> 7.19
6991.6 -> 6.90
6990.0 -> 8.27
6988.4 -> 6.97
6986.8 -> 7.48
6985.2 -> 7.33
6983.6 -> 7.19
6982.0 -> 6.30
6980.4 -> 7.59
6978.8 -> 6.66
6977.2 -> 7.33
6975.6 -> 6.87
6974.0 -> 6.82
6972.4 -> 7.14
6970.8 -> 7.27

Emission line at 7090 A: H-alpha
